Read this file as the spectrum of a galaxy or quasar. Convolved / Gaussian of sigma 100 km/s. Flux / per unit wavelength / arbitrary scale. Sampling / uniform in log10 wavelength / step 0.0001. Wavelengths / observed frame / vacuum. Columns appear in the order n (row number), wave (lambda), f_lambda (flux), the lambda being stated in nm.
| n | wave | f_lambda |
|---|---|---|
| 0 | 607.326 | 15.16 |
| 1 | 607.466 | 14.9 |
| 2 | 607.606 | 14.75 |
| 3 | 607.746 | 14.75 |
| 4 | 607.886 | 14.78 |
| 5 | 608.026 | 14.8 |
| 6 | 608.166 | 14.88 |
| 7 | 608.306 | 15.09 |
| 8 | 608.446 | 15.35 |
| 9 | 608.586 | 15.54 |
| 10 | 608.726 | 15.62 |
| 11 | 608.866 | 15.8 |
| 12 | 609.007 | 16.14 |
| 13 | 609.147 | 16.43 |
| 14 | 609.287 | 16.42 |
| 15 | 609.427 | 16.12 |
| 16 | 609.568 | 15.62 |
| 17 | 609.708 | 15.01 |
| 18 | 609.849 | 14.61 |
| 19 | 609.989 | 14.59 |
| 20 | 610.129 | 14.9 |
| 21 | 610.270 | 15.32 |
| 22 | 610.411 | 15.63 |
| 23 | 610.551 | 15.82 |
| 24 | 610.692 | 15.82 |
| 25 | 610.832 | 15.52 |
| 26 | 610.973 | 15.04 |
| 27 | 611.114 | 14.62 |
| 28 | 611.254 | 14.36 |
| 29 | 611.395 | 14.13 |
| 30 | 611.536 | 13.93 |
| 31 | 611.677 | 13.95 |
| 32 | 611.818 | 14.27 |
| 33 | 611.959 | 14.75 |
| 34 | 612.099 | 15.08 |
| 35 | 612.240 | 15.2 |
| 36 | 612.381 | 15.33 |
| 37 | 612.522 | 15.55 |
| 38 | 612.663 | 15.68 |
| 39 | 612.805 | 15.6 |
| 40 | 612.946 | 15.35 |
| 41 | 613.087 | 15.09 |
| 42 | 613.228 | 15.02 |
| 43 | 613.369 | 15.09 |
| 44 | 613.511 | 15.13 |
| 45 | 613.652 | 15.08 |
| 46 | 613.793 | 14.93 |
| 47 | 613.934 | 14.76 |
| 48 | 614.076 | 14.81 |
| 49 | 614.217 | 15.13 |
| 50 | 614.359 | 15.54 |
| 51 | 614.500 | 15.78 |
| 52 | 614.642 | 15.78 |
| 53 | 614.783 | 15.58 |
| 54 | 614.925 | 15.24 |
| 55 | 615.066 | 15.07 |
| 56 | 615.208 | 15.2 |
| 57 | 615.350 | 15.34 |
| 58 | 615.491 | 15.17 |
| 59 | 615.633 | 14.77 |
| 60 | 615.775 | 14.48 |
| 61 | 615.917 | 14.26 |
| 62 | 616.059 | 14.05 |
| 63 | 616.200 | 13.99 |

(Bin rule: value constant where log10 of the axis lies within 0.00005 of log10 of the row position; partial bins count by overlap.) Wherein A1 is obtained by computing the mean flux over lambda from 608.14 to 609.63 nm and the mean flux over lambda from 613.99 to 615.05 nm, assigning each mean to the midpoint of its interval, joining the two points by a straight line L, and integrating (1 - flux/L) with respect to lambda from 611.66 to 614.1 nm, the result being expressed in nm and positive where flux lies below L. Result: 0.07 nm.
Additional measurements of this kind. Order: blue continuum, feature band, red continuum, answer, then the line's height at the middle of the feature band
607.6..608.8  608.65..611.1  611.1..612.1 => -0.14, 14.7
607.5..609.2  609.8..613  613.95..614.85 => 0.07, 15.3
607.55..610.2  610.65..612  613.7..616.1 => 0.05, 15.2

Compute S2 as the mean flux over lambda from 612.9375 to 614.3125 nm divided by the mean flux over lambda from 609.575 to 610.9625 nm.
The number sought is 0.99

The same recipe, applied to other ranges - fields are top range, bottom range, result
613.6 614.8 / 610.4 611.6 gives 1.02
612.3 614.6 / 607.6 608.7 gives 1.01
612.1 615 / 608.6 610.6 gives 0.98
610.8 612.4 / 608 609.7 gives 0.94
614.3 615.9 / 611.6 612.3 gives 1.04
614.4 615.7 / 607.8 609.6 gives 0.98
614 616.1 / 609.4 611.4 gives 1.00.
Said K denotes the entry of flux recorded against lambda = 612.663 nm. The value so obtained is 15.68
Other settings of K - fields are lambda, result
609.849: 14.61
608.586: 15.54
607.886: 14.78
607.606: 14.75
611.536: 13.93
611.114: 14.62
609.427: 16.12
